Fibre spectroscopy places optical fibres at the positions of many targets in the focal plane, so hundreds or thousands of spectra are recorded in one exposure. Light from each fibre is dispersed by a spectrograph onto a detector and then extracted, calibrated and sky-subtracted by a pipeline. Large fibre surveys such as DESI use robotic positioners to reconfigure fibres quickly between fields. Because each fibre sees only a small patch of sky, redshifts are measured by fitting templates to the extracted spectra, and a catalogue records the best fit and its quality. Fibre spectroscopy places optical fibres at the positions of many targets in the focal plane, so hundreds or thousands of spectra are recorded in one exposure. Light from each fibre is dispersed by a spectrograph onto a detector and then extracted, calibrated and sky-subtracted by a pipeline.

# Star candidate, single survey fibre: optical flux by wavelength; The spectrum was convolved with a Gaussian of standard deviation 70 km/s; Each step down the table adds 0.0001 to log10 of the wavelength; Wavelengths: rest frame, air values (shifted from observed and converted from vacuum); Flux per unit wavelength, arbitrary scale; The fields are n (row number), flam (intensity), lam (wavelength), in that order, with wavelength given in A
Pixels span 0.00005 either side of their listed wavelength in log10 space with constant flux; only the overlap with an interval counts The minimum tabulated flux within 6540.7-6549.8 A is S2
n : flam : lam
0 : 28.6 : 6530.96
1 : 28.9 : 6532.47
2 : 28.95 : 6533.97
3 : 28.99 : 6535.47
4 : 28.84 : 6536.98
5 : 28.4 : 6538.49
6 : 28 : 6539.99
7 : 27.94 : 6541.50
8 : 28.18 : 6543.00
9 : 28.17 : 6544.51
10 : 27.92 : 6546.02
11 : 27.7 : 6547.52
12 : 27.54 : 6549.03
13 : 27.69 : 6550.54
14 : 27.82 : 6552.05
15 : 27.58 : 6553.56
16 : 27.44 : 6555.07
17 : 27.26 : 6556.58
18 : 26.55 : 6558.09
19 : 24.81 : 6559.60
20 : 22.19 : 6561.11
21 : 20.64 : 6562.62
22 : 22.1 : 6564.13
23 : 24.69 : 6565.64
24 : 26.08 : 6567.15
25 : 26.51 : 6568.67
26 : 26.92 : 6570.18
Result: 27.54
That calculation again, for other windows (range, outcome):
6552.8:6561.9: 22.19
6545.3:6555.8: 27.44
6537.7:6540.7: 28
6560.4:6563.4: 20.64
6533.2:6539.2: 28.4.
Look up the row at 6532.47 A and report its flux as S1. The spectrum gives 28.9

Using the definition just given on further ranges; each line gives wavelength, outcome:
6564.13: 22.1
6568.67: 26.51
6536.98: 28.84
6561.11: 22.19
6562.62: 20.64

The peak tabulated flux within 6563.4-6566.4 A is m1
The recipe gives 24.69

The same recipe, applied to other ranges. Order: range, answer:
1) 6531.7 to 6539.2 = 28.99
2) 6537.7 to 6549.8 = 28.4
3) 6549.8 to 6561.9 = 27.82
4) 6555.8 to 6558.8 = 27.26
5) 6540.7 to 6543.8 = 28.18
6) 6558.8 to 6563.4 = 24.81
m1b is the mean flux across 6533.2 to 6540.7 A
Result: 28.7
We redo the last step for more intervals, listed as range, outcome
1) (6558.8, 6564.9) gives 22.5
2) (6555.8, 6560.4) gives 26.2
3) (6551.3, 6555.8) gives 27.6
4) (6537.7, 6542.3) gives 28.1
